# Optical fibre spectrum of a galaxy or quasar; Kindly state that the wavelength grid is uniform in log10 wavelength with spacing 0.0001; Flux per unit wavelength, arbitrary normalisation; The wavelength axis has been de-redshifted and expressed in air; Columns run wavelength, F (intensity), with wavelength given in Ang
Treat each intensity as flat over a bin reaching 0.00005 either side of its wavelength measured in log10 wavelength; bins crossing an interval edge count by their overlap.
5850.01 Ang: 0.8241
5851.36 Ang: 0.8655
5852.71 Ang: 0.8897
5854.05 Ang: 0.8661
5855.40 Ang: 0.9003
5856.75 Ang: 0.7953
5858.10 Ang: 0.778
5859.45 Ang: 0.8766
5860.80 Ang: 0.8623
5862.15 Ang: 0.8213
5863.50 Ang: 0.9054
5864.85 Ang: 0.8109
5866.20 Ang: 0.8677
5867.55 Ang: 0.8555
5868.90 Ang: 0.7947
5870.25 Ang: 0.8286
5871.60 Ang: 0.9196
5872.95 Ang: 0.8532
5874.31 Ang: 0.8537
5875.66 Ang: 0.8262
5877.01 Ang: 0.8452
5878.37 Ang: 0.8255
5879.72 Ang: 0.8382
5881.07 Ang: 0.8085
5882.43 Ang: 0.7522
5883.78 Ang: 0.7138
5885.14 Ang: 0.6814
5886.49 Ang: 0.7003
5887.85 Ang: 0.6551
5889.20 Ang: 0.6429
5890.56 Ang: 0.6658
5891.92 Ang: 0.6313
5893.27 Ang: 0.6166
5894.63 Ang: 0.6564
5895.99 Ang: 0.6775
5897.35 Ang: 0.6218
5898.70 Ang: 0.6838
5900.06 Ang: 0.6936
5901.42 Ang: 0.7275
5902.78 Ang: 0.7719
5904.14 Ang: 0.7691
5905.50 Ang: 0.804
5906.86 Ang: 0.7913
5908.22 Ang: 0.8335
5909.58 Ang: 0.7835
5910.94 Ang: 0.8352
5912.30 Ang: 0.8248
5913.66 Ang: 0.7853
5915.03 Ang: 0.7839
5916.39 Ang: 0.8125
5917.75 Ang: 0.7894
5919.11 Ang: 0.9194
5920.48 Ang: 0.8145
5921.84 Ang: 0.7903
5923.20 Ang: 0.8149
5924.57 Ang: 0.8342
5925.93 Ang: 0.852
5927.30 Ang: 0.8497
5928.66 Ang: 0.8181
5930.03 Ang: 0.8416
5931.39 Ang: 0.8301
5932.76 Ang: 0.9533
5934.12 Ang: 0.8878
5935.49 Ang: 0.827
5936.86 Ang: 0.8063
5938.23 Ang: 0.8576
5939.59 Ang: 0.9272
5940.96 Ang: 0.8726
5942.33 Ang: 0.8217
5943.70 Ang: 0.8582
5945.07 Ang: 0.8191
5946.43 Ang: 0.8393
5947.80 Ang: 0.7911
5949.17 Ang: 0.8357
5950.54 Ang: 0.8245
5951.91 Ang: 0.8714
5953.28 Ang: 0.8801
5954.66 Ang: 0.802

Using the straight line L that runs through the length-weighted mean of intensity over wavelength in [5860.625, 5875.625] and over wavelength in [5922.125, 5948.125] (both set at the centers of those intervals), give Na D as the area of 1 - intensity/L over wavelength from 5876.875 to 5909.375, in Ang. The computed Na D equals 4.8 Ang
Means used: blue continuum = 0.851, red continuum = 0.848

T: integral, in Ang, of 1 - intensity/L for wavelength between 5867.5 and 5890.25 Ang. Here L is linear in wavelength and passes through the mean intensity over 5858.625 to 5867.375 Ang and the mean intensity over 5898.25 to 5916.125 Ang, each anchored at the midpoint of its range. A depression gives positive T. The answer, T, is 1.2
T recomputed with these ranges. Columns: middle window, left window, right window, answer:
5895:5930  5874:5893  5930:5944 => 0.9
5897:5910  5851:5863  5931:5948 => 1.6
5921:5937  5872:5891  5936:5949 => -0.3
